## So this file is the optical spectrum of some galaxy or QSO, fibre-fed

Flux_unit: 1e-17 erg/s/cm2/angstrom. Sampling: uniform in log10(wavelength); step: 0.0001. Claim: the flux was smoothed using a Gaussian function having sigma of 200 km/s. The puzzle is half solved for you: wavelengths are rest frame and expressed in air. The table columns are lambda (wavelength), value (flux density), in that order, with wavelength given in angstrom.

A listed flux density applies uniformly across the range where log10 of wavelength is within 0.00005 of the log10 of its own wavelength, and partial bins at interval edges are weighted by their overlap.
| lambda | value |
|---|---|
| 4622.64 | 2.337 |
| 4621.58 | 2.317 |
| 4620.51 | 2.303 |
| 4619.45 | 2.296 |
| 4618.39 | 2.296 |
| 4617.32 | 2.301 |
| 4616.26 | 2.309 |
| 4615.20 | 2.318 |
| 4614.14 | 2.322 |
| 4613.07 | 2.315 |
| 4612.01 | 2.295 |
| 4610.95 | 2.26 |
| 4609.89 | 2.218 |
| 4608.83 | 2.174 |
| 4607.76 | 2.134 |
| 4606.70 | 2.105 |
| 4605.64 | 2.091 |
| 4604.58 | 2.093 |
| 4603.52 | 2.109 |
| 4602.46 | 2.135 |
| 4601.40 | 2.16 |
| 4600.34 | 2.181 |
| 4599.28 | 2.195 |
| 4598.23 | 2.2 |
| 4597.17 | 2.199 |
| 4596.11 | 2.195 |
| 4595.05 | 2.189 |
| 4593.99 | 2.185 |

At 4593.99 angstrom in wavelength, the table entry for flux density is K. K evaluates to 2.185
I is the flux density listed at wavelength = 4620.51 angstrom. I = 2.303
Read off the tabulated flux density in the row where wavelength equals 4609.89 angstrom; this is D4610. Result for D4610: 2.218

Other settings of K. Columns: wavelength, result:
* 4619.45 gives 2.296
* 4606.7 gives 2.105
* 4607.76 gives 2.134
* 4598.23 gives 2.2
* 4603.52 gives 2.109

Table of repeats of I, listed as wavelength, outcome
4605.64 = 2.091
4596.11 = 2.195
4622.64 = 2.337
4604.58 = 2.093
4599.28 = 2.195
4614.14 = 2.322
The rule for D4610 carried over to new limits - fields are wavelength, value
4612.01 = 2.295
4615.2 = 2.318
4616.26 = 2.309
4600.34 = 2.181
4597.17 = 2.199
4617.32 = 2.301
